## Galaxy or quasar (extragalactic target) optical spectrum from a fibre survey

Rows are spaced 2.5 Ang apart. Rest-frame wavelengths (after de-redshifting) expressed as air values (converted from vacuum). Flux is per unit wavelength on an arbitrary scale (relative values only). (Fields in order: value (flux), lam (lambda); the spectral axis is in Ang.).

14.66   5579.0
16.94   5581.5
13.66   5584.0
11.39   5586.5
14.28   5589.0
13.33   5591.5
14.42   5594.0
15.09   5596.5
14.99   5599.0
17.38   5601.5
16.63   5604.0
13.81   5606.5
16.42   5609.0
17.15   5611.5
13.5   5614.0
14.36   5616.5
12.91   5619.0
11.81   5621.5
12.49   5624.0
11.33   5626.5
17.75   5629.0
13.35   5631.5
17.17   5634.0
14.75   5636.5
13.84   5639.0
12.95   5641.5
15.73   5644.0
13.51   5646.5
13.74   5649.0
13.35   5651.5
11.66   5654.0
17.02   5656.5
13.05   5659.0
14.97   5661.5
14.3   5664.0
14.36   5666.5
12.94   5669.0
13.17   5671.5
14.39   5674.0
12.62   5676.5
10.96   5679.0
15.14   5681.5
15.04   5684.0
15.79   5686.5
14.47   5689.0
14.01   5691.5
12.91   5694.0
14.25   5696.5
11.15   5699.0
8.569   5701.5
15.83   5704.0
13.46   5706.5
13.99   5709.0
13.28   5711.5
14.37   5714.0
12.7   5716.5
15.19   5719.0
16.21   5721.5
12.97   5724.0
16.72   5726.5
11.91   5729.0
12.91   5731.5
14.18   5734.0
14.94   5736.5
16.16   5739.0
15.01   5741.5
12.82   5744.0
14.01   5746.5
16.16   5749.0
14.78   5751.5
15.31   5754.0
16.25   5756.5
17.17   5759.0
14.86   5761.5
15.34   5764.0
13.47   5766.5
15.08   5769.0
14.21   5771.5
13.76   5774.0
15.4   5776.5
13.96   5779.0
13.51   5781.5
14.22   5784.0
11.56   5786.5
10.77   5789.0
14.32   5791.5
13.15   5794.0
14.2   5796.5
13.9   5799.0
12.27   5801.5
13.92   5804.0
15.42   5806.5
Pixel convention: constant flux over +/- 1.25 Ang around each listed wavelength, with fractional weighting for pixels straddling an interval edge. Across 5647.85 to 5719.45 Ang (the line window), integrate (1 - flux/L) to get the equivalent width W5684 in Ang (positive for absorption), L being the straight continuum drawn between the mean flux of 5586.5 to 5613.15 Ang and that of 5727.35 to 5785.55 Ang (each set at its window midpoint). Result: 5.7 Ang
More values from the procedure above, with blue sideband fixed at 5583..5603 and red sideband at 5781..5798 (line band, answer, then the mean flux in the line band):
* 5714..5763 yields -4.8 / 14.7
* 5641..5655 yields 0.5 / 13.6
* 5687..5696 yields -0.2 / 14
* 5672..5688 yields -0.2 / 14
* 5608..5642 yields -0.3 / 14.3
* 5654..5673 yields -0.3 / 14.1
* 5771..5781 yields -0.8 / 14.3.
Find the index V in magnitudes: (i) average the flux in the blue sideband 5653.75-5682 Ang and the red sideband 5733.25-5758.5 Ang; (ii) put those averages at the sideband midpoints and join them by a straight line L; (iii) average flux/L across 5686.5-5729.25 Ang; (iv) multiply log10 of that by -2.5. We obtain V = 0.05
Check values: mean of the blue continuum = 13.7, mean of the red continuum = 15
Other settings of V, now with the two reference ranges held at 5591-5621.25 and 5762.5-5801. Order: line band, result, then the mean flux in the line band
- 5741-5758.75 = -0.08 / 15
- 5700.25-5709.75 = 0.11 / 12.9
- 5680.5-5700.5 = 0.03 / 14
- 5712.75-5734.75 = 0.00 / 14.1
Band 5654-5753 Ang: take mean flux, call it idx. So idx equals 14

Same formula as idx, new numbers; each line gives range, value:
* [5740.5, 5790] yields 14.4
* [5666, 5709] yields 13.5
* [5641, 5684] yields 13.8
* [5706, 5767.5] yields 14.6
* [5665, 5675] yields 13.7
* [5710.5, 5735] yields 14.1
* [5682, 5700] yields 14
